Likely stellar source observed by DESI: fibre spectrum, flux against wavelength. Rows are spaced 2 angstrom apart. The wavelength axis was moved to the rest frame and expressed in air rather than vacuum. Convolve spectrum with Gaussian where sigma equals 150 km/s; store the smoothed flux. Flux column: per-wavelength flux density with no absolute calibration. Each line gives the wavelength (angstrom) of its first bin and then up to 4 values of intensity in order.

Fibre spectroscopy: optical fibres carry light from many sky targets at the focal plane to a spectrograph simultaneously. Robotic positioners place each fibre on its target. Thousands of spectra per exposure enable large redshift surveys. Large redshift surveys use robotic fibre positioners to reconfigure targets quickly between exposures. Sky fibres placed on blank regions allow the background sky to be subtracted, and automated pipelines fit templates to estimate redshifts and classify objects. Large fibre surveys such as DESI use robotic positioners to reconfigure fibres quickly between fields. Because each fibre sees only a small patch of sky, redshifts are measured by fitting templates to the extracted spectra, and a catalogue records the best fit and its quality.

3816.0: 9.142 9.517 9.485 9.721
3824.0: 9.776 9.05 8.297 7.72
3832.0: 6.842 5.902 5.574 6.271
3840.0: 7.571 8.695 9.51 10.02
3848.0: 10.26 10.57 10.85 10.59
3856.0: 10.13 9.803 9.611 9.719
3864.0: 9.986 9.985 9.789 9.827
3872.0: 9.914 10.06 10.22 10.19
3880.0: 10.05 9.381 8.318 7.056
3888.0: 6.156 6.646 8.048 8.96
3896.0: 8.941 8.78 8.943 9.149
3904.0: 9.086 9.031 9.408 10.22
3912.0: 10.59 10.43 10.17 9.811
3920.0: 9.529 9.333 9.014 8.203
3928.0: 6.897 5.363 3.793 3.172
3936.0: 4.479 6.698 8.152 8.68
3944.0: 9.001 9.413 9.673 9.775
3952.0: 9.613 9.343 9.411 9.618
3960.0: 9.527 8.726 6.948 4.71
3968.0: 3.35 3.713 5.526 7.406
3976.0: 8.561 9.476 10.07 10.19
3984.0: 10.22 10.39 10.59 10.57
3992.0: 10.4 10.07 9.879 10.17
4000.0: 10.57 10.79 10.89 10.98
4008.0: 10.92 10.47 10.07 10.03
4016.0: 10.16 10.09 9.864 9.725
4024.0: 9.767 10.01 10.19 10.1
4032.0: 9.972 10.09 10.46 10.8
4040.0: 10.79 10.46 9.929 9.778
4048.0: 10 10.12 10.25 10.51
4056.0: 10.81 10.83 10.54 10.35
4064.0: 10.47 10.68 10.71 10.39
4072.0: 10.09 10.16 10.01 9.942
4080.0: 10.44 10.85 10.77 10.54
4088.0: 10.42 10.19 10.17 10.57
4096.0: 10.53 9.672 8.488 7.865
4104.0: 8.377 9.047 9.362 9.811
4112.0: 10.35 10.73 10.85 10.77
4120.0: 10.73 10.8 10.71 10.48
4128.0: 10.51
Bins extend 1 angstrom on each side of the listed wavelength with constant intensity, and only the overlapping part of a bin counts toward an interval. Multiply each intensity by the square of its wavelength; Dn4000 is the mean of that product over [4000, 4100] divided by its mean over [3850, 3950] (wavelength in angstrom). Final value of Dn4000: 1.26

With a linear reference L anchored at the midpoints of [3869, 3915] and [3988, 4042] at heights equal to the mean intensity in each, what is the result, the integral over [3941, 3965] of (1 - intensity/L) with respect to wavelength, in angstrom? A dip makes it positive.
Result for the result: 1.37 angstrom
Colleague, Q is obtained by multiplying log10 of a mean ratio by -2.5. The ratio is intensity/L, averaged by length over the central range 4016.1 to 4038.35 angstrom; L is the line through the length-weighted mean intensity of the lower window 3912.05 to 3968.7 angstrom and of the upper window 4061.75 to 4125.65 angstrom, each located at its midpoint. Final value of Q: -0.10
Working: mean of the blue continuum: 8.03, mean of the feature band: 10.1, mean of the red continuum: 10.2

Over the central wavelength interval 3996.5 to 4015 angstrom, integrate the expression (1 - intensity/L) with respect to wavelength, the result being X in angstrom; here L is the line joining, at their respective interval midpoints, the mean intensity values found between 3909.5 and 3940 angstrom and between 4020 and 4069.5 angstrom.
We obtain -2.0 angstrom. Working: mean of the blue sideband 7.82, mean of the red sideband 10.3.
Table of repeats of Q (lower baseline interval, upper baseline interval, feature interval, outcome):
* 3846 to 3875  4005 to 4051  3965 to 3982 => 0.435 mag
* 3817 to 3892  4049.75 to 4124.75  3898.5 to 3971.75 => 0.159 mag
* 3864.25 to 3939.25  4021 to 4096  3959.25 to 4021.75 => 0.043 mag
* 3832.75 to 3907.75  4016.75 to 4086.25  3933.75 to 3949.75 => 0.229 mag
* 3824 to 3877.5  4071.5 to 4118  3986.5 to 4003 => -0.081 mag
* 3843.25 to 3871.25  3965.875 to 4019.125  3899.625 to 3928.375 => 0.042 mag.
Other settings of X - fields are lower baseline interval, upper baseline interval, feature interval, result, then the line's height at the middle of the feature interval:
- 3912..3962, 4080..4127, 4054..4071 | -1.6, 9.67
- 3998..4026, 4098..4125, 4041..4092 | -1.6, 10.1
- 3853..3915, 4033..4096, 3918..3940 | 6.2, 9.59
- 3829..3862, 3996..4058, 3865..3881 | -1.8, 9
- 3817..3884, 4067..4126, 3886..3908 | 2.4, 9.39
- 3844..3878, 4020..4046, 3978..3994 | -0.2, 10.1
